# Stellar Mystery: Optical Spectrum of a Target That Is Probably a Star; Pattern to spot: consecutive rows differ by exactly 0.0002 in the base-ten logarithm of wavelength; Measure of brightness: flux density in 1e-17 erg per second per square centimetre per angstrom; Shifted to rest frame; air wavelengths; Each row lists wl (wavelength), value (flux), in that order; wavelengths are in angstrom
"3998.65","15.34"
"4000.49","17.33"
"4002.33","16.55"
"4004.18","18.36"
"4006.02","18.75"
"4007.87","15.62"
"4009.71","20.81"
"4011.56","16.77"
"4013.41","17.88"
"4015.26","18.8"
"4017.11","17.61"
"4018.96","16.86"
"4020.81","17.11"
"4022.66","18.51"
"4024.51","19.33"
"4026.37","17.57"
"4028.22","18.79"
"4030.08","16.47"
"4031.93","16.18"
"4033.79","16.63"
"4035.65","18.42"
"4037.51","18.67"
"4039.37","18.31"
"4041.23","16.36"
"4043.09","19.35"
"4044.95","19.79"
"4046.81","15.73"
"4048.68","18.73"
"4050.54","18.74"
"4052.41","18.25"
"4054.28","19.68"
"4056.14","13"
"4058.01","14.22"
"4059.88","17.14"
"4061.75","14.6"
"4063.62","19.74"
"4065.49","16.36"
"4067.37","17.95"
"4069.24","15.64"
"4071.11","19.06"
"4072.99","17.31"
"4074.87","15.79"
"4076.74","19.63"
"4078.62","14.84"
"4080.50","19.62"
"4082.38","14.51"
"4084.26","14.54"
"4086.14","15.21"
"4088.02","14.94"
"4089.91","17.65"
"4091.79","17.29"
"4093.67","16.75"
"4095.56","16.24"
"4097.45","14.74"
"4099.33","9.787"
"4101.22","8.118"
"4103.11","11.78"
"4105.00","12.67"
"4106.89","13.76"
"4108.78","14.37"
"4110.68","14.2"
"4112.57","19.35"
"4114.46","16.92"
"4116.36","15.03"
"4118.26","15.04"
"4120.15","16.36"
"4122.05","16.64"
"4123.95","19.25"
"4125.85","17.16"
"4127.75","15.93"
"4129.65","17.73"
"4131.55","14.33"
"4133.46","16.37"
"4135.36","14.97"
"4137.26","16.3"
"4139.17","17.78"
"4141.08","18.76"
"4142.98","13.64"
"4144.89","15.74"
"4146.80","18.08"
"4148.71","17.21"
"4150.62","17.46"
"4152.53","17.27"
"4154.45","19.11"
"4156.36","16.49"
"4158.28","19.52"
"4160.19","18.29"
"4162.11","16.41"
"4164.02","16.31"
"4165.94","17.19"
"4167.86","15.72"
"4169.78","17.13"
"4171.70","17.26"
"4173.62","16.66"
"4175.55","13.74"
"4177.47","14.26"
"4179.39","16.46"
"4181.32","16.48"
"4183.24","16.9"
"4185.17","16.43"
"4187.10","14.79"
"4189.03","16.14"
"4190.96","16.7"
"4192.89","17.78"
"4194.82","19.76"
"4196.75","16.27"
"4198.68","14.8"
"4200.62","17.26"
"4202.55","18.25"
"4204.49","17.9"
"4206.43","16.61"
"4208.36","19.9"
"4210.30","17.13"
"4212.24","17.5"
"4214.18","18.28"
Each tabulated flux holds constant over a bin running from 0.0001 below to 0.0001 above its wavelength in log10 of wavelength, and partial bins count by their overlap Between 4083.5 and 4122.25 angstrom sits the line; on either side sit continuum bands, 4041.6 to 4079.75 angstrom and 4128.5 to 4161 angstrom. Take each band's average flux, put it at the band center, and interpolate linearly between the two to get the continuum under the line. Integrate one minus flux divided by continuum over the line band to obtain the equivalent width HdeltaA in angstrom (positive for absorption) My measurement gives 5.3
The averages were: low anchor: 17.3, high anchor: 17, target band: 14.8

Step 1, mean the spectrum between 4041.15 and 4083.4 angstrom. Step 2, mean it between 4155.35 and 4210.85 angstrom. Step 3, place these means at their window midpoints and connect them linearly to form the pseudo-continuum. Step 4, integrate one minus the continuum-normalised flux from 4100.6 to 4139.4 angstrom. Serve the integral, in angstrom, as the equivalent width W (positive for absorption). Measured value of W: 3.62 angstrom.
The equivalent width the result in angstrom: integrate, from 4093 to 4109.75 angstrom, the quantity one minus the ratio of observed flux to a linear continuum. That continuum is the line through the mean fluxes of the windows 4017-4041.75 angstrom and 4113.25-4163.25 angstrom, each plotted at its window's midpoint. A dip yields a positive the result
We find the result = 4.0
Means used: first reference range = 17.7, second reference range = 16.9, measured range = 13.1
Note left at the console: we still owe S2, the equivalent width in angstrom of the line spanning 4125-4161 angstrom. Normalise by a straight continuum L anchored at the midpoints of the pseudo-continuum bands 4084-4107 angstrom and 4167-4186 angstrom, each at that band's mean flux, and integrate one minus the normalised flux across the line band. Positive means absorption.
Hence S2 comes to -3.92 angstrom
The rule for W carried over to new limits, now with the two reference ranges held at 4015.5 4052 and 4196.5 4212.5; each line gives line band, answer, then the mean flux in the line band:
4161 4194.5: 2.1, 16.3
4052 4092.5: 2.5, 16.7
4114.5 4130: 0.9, 16.6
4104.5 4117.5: 1.7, 15.3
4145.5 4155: -0.1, 17.7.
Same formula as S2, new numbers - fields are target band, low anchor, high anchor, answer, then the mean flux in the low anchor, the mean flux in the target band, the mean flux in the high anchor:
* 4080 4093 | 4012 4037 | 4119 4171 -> 0.9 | 17.7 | 16.2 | 16.9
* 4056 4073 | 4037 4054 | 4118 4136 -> 1.2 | 18.3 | 16.6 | 16.5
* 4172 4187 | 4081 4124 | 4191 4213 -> 1.0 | 15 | 15.8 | 17.5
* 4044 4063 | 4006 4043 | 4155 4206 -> 0.6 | 17.8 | 17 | 16.7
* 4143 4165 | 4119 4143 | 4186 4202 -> -0.8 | 16.7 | 17.3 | 16.7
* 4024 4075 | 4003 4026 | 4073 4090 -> -1.0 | 18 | 17.4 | 16.3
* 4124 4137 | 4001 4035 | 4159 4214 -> 0.6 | 17.7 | 16.3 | 16.8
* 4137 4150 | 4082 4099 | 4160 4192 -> -0.7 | 15.6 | 16.8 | 16.2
